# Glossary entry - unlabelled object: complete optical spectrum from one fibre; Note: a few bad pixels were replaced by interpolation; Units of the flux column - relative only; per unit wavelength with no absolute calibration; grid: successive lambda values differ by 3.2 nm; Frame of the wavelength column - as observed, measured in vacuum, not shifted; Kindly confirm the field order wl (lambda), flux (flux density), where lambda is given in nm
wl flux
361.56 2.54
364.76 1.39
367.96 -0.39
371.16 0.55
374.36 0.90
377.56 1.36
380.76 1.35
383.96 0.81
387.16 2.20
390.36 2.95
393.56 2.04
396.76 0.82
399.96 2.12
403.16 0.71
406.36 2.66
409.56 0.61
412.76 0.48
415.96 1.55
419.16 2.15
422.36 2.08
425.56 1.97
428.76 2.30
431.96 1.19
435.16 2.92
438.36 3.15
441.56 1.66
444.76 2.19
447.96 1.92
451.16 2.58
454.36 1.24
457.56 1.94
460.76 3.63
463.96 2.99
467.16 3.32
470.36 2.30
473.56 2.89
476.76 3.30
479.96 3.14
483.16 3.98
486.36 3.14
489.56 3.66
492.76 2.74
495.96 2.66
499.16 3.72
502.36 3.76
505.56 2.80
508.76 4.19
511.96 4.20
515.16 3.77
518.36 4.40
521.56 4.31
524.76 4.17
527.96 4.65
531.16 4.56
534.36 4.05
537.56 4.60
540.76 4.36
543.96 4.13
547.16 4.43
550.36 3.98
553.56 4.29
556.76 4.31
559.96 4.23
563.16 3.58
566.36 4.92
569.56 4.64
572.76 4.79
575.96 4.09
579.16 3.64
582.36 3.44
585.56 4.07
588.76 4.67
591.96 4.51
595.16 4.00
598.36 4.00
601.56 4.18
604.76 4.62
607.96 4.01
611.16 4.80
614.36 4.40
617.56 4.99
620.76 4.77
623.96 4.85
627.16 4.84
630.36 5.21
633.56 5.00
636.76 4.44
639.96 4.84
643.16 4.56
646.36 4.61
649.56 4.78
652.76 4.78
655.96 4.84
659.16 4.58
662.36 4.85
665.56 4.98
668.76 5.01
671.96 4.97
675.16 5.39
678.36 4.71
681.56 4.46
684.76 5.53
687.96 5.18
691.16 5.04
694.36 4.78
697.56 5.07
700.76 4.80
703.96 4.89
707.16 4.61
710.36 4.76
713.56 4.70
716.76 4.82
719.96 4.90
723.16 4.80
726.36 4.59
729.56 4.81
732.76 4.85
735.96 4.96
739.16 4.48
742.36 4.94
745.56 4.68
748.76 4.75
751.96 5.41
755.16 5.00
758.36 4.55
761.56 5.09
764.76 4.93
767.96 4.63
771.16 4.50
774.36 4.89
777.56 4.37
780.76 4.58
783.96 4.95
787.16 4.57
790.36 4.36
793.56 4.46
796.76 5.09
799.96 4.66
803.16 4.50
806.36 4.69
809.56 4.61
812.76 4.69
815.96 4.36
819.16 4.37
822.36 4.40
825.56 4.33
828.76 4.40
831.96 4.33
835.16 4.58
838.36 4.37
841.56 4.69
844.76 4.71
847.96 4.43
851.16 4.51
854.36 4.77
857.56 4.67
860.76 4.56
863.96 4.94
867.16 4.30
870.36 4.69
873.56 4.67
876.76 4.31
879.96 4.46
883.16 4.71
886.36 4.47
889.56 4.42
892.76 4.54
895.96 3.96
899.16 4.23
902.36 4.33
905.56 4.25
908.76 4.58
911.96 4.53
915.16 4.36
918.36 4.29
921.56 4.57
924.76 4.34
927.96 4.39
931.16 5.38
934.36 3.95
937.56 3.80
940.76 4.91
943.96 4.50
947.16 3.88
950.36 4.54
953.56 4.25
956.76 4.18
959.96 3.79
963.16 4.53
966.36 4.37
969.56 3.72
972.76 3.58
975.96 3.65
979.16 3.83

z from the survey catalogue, 0.153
